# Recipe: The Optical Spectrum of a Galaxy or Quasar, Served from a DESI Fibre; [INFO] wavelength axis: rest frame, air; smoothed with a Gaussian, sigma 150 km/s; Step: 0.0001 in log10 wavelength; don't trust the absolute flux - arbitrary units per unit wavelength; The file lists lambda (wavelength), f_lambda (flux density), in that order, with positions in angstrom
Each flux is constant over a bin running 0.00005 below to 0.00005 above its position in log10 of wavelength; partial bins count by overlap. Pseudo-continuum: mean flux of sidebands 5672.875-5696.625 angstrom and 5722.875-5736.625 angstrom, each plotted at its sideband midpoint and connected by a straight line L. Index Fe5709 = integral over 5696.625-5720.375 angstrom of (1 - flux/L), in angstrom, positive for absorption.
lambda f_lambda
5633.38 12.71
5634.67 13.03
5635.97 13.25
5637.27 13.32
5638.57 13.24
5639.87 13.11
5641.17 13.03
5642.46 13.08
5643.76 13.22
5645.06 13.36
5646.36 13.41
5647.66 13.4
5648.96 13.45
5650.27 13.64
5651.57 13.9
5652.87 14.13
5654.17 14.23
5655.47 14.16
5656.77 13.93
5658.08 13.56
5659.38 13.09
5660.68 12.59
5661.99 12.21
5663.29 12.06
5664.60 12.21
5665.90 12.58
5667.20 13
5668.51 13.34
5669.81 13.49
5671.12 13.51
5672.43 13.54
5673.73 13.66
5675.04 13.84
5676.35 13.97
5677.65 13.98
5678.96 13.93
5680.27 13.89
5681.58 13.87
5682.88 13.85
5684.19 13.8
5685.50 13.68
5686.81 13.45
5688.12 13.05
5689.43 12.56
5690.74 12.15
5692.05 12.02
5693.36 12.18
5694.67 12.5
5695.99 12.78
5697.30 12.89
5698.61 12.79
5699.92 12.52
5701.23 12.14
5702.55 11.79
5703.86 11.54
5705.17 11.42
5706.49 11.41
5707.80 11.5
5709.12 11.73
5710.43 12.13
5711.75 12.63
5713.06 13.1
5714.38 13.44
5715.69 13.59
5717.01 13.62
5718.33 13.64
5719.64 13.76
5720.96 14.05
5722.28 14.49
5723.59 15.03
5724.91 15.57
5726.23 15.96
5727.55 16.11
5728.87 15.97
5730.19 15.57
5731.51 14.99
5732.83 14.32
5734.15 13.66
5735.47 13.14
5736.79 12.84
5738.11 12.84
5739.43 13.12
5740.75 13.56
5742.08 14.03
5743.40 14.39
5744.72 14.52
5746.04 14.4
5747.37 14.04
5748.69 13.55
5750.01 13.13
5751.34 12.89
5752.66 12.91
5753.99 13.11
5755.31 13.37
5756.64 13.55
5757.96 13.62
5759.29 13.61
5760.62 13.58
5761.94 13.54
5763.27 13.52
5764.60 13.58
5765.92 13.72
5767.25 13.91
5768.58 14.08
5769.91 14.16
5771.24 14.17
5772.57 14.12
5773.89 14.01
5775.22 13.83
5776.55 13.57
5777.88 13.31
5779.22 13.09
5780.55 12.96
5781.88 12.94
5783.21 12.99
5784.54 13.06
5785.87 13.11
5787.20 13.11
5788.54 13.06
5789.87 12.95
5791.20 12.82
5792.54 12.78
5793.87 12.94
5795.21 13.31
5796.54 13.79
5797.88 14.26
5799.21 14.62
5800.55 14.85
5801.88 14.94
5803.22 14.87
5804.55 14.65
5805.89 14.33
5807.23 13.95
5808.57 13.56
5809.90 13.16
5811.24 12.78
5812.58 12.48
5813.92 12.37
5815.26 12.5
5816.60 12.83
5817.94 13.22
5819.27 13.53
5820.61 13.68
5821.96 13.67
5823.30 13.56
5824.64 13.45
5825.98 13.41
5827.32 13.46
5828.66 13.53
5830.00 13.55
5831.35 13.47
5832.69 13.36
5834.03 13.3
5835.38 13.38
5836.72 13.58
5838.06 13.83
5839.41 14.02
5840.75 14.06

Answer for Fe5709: 2.7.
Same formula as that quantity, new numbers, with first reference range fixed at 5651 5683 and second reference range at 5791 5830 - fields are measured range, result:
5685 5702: 1.0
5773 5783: 0.1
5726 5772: -1.3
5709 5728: -0.7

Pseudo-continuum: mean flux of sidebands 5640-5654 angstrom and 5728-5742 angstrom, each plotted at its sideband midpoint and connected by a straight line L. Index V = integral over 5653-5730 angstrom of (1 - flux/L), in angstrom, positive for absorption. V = 2.6 angstrom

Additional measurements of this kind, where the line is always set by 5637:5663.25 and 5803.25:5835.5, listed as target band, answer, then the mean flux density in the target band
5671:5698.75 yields 0.23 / 13.3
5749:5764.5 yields 0.04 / 13.4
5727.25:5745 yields -1.03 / 14.2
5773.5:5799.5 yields 0.20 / 13.3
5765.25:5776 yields -0.48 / 14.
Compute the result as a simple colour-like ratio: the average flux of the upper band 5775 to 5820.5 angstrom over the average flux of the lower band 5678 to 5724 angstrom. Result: 1.04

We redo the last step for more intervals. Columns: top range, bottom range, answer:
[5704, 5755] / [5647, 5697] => 1.03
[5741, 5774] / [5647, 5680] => 1.02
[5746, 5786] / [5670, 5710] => 1.05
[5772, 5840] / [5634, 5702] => 1.02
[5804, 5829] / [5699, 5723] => 1.05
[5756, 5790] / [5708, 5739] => 0.97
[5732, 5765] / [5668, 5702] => 1.03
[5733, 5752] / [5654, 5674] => 1.03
